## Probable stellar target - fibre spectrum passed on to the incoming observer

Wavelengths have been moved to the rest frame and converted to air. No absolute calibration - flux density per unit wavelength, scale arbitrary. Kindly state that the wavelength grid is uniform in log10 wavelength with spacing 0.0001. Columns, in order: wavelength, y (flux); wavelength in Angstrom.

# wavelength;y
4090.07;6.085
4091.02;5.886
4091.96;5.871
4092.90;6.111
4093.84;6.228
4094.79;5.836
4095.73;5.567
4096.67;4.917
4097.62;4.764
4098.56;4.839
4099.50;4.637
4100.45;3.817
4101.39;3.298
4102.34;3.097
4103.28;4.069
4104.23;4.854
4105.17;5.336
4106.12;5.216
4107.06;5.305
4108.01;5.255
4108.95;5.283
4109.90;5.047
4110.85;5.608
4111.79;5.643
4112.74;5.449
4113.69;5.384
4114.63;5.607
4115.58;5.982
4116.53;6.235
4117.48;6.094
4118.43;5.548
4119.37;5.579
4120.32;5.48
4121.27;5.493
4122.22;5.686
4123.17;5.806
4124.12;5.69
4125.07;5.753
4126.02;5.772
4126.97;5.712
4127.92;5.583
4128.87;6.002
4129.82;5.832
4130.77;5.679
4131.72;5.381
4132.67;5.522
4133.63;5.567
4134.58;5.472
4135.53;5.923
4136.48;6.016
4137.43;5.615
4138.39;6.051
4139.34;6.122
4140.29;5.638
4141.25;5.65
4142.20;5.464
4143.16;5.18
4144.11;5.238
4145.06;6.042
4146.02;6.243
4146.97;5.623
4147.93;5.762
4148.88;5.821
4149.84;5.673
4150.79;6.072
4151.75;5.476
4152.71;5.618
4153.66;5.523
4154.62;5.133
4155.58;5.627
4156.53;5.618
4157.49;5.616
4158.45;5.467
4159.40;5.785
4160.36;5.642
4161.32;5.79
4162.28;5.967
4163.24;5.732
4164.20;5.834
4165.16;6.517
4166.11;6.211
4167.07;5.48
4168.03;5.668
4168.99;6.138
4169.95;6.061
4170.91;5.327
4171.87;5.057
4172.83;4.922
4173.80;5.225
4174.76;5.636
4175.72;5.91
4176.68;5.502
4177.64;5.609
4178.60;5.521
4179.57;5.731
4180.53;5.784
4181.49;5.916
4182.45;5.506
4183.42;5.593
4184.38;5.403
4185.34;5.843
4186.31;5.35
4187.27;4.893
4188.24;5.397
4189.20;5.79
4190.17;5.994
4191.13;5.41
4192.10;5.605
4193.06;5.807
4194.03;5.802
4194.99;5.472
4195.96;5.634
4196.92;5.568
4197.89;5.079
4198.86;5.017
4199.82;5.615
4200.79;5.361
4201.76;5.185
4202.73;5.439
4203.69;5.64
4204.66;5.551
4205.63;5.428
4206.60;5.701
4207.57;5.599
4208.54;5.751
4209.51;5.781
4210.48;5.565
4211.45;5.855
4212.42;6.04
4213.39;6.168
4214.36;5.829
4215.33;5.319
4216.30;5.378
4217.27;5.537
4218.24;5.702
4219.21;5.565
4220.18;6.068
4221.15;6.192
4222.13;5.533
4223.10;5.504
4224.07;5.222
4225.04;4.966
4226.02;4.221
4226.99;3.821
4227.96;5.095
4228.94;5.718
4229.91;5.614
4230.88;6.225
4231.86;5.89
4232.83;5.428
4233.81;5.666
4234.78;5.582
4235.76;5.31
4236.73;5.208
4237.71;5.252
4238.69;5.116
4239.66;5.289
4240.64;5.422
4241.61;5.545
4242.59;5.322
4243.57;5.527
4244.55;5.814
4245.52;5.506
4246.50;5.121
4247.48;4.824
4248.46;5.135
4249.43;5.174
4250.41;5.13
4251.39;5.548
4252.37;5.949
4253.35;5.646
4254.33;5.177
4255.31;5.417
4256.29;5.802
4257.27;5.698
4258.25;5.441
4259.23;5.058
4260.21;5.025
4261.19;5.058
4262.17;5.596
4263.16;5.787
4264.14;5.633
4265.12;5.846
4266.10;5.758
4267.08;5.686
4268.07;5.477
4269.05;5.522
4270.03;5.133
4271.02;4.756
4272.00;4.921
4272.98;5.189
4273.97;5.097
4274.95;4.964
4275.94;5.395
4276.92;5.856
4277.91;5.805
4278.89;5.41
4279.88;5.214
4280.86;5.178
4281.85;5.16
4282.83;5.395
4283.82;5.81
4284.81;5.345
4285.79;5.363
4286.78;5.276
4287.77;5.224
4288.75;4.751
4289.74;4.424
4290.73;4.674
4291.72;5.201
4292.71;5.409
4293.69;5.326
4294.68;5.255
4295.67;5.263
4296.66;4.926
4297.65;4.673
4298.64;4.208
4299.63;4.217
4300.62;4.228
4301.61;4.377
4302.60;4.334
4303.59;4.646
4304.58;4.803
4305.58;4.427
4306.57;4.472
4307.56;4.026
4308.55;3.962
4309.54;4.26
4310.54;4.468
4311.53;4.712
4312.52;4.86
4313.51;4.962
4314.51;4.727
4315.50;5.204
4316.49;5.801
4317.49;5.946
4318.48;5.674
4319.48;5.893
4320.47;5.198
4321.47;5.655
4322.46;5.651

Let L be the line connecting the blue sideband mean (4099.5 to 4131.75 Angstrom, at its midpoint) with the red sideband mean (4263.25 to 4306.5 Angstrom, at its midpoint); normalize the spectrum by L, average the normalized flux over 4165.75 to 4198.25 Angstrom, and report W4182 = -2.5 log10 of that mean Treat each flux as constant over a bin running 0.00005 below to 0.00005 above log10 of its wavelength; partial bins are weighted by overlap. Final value -0.068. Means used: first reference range 5.33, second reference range 5.11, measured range 5.58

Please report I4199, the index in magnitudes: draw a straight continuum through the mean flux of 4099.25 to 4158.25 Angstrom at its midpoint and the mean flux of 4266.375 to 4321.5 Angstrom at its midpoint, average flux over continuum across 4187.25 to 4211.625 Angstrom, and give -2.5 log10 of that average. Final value -0.05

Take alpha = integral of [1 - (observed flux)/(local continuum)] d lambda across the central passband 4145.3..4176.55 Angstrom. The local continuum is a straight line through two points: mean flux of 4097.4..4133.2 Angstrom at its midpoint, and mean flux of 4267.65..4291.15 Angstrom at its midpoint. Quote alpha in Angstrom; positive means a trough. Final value -2.4 Angstrom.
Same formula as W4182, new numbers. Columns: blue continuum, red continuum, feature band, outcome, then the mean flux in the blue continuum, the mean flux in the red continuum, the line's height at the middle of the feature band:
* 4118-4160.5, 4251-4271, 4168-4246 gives 0.01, 5.67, 5.49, 5.57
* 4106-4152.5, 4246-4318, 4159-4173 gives -0.04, 5.66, 5.12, 5.53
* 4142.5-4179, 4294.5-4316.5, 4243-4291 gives -0.10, 5.66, 4.61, 4.89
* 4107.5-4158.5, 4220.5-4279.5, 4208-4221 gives -0.05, 5.66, 5.38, 5.47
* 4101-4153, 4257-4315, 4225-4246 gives -0.03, 5.52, 5.04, 5.19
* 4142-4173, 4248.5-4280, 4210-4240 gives 0.01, 5.69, 5.41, 5.51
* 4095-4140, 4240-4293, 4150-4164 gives -0.06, 5.38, 5.34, 5.37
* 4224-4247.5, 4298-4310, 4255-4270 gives -0.12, 5.32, 4.33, 4.93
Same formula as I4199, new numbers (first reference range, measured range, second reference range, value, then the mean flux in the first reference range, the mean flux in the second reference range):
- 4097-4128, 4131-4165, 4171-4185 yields -0.059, 5.23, 5.52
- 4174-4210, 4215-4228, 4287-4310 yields 0.002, 5.56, 4.66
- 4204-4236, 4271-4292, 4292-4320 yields -0.038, 5.54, 4.83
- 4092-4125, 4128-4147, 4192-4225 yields -0.068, 5.27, 5.6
